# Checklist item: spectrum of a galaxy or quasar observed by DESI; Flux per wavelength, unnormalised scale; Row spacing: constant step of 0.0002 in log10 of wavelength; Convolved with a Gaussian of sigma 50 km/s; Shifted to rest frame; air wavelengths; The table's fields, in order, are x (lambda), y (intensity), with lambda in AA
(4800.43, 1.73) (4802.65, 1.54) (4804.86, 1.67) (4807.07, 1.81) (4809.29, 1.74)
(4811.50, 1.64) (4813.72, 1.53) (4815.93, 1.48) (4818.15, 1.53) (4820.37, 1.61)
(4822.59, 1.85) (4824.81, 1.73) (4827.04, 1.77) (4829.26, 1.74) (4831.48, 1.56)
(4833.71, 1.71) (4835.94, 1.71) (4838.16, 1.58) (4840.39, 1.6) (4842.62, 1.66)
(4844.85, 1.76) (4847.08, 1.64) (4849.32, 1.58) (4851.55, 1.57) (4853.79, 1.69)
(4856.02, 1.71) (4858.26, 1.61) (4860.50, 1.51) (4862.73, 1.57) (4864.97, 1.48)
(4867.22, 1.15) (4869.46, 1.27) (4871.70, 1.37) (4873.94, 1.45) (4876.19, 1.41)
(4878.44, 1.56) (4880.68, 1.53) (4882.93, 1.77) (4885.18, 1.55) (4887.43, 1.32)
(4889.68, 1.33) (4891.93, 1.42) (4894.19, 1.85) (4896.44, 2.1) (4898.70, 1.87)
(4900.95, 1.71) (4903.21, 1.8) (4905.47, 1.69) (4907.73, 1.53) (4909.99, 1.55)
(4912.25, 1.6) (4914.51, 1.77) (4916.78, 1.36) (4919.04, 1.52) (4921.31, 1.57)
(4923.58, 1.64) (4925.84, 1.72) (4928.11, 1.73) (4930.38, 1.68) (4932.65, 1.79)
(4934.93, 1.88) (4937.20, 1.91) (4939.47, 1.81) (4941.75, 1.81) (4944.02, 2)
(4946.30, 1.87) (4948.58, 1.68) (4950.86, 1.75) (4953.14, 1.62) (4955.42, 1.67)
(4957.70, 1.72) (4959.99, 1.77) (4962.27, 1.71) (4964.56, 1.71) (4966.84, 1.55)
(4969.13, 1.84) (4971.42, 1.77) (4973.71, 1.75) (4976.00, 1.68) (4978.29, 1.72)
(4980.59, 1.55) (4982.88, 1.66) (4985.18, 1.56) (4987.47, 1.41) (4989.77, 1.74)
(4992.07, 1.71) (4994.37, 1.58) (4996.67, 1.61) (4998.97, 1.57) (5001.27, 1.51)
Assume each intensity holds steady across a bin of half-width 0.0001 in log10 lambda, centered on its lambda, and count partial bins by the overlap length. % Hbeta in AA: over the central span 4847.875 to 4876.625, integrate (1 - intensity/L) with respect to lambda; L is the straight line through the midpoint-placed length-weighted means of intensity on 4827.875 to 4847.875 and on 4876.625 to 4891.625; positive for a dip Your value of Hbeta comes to 1.6 AA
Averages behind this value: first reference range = 1.66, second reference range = 1.5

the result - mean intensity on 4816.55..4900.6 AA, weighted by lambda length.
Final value 1.6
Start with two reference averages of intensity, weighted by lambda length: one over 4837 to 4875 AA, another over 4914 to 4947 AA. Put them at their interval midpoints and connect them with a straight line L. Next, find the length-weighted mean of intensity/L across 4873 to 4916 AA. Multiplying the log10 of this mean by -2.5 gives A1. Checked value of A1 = 0.01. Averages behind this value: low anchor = 1.54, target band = 1.62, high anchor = 1.74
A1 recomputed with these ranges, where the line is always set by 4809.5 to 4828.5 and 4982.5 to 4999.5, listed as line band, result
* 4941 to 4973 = -0.09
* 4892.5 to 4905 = -0.13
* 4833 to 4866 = 0.01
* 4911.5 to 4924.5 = 0.03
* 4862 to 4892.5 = 0.14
